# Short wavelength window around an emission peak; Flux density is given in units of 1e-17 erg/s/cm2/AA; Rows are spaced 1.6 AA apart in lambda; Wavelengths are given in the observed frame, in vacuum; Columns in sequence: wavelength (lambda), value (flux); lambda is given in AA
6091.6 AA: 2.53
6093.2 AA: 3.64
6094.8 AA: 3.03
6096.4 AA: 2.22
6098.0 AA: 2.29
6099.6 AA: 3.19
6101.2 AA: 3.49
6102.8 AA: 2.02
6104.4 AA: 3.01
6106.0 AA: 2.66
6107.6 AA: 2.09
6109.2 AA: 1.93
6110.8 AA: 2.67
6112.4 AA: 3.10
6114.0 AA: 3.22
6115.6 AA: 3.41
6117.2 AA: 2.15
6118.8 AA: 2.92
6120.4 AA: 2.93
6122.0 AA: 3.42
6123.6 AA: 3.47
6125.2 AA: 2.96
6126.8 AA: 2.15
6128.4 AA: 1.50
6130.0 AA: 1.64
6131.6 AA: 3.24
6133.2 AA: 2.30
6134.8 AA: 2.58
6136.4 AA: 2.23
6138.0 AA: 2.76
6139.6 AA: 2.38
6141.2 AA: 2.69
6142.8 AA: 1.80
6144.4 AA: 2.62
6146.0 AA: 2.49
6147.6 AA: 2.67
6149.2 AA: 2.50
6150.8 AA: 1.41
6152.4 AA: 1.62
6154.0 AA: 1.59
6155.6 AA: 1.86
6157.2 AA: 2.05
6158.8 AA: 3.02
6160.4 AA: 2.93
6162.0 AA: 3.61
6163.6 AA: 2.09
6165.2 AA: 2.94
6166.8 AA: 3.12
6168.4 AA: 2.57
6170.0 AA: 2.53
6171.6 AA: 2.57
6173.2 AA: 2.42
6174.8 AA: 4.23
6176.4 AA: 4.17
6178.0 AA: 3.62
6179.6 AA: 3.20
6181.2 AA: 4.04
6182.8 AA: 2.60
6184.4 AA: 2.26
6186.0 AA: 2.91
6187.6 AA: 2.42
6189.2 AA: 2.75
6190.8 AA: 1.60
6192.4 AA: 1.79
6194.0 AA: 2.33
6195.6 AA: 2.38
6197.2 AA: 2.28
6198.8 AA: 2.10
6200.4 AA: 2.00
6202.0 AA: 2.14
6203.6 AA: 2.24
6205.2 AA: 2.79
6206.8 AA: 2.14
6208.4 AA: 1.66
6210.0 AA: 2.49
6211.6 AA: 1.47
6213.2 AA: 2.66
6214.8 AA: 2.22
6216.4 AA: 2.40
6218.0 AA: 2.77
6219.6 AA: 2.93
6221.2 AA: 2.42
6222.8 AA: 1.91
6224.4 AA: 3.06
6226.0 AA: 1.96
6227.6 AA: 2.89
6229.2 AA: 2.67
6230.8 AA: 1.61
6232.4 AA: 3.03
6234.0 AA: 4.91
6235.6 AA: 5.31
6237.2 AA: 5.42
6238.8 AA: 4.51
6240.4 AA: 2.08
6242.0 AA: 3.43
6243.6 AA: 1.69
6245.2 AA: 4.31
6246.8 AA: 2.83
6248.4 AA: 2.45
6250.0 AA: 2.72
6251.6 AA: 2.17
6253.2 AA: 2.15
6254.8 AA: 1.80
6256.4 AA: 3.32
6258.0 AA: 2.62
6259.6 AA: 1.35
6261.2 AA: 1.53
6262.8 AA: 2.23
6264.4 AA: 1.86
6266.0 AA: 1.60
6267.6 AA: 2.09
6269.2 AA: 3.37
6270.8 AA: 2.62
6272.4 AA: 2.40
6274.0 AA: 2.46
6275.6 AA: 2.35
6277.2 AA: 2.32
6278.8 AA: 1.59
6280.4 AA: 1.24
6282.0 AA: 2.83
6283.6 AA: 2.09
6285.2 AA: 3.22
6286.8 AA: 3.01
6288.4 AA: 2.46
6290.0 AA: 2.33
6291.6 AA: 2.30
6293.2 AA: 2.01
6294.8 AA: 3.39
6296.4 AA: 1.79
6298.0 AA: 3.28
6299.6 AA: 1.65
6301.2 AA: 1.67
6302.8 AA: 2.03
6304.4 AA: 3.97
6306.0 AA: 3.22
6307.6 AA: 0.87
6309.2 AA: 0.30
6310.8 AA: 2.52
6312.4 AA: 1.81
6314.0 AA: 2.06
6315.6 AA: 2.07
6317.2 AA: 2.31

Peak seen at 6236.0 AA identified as [O III] 5007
